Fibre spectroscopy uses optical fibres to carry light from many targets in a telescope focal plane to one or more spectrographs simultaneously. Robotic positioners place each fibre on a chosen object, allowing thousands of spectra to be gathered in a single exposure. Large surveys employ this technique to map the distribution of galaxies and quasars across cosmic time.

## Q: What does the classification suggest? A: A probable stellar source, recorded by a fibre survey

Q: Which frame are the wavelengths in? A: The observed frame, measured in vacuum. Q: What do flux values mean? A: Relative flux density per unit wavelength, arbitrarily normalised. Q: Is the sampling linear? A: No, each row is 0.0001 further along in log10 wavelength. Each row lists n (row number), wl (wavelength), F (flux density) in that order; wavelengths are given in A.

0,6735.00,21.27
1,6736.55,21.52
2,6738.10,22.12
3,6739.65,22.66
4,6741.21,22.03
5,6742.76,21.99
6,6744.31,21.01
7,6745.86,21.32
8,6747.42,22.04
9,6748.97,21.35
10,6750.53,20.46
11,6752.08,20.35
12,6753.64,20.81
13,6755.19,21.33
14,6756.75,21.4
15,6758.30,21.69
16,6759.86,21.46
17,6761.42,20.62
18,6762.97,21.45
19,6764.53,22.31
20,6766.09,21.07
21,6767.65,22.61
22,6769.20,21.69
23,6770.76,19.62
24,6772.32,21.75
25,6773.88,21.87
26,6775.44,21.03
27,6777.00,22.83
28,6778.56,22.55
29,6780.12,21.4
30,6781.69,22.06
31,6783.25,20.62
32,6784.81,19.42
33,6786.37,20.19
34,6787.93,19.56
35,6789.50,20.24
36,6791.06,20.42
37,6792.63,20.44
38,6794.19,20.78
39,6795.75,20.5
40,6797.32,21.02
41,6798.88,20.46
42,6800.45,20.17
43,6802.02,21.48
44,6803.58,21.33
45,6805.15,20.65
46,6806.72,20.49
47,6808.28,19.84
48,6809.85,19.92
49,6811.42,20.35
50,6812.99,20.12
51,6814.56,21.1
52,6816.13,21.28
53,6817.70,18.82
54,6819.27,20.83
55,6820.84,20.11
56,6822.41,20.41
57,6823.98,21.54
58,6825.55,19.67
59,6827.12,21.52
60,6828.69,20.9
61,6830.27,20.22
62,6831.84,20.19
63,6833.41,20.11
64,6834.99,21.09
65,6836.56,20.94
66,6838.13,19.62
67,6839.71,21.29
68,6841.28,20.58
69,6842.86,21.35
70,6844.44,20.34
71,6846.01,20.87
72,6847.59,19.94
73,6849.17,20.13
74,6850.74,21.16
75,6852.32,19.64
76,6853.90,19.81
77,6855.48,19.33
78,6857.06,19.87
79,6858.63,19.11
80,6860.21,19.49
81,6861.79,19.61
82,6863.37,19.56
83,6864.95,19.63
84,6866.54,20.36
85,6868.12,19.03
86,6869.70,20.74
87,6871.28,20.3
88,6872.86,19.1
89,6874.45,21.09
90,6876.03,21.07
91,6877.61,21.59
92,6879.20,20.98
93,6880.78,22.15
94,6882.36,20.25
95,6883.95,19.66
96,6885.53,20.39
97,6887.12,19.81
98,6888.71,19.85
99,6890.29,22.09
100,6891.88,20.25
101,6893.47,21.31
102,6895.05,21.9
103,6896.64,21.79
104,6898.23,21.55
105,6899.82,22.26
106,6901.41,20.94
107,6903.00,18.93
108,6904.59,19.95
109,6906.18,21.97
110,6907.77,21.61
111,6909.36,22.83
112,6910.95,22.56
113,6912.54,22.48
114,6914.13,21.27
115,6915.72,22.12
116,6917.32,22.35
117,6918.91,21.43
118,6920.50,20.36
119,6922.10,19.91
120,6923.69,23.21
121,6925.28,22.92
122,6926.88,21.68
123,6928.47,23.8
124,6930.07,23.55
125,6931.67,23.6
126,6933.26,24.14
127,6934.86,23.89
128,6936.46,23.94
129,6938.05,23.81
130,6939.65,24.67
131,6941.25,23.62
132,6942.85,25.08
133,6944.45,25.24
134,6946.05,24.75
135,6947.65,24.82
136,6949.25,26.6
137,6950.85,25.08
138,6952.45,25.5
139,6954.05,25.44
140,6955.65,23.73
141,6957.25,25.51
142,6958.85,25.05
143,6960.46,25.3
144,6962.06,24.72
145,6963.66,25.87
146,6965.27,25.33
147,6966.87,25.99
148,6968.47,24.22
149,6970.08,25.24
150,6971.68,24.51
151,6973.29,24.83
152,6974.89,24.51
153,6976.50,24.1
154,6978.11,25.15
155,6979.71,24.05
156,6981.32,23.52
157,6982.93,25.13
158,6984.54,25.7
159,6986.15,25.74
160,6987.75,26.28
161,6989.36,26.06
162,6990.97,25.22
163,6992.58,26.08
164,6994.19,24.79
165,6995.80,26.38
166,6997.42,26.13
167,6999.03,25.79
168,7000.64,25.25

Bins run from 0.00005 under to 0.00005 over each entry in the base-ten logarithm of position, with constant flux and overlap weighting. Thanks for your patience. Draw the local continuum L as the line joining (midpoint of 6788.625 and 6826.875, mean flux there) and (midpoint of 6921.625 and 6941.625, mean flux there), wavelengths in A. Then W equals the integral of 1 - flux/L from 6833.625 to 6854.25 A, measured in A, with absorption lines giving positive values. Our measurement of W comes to 0.8 A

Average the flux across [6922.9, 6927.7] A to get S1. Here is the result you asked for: 22.6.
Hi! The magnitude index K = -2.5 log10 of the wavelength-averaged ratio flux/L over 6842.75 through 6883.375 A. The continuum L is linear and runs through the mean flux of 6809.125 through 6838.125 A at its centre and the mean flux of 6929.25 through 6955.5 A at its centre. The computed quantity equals 0.083 mag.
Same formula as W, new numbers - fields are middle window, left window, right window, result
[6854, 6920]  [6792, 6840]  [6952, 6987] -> 5.3 A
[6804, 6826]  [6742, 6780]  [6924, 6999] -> 1.9 A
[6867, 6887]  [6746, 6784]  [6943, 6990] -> 2.5 A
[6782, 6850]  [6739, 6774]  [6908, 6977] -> 5.3 A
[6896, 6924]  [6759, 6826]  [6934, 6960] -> 2.8 A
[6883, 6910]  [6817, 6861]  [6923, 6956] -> 1.9 A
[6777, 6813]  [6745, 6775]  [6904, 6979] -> 1.9 A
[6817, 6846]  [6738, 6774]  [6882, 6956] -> 1.9 A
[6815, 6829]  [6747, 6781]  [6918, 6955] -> 1.0 A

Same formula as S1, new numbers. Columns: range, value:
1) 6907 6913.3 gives 22.4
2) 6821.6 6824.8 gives 21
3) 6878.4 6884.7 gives 20.8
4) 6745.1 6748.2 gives 21.7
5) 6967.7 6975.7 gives 24.7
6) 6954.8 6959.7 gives 24.8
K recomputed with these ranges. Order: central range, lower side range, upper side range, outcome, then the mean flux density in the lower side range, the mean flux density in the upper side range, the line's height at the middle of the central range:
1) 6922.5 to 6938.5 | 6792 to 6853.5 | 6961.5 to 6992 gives 0.02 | 20.5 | 25.1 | 23.7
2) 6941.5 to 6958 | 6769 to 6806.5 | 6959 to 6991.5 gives -0.03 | 20.9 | 25.1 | 24.5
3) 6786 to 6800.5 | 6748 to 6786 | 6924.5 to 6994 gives 0.07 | 21.3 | 24.7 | 21.8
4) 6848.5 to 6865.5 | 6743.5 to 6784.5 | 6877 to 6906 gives 0.07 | 21.4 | 20.9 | 21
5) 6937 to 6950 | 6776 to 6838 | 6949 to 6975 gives -0.01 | 20.6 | 25.1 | 24.6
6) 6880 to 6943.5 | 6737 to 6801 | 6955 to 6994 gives 0.09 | 21.2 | 25.1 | 23.9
